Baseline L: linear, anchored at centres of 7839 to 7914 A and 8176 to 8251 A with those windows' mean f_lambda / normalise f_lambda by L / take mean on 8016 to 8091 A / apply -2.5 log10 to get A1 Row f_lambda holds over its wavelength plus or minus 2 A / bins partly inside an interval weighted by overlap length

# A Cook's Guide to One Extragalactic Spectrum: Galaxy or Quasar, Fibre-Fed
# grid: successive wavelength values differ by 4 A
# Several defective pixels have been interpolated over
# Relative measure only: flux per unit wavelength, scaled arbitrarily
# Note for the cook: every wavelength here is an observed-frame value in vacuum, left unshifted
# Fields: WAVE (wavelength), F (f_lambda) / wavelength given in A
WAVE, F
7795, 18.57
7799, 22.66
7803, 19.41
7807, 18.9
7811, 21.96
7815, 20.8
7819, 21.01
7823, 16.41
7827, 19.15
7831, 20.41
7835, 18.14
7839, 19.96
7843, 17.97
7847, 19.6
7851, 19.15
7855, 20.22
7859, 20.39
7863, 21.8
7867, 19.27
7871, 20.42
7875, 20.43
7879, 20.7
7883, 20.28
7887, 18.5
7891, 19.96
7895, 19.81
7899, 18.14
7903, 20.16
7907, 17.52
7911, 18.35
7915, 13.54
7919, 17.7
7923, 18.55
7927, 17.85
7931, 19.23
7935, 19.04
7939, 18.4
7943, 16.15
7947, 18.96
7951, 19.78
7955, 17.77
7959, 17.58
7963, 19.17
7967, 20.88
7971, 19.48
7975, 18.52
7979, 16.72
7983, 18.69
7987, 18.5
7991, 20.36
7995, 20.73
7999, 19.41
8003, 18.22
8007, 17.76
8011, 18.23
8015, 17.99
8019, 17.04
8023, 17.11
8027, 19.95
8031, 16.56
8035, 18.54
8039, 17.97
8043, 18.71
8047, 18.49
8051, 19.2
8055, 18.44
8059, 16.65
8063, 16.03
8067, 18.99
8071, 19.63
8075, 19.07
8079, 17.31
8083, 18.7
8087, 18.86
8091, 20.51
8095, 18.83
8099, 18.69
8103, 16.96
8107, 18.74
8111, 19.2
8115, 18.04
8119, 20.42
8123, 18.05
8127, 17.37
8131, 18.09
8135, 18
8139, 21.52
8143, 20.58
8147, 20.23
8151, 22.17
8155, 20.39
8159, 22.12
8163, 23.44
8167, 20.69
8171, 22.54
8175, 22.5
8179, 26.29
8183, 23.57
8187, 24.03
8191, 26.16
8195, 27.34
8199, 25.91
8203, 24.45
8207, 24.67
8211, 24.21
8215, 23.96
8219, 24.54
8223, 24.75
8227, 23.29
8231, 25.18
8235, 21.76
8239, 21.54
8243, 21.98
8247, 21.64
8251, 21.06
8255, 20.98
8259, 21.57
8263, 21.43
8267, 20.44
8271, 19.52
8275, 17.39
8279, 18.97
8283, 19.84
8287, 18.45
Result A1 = 0.20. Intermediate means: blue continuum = 19.5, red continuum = 24.1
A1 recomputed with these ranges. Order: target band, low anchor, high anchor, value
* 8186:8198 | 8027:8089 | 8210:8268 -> -0.209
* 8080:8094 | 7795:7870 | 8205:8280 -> 0.111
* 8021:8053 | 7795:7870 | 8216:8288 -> 0.128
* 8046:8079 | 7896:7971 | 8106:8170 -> 0.065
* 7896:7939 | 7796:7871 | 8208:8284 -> 0.124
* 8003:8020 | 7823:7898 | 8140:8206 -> 0.197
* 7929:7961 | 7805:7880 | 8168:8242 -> 0.148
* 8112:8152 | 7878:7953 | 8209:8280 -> 0.076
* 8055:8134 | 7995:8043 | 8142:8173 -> 0.090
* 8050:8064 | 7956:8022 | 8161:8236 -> 0.165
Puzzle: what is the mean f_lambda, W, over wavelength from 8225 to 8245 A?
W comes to 22.8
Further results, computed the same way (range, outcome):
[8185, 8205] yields 25.6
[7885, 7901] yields 19.1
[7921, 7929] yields 18.2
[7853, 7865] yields 20.8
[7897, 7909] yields 18.6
